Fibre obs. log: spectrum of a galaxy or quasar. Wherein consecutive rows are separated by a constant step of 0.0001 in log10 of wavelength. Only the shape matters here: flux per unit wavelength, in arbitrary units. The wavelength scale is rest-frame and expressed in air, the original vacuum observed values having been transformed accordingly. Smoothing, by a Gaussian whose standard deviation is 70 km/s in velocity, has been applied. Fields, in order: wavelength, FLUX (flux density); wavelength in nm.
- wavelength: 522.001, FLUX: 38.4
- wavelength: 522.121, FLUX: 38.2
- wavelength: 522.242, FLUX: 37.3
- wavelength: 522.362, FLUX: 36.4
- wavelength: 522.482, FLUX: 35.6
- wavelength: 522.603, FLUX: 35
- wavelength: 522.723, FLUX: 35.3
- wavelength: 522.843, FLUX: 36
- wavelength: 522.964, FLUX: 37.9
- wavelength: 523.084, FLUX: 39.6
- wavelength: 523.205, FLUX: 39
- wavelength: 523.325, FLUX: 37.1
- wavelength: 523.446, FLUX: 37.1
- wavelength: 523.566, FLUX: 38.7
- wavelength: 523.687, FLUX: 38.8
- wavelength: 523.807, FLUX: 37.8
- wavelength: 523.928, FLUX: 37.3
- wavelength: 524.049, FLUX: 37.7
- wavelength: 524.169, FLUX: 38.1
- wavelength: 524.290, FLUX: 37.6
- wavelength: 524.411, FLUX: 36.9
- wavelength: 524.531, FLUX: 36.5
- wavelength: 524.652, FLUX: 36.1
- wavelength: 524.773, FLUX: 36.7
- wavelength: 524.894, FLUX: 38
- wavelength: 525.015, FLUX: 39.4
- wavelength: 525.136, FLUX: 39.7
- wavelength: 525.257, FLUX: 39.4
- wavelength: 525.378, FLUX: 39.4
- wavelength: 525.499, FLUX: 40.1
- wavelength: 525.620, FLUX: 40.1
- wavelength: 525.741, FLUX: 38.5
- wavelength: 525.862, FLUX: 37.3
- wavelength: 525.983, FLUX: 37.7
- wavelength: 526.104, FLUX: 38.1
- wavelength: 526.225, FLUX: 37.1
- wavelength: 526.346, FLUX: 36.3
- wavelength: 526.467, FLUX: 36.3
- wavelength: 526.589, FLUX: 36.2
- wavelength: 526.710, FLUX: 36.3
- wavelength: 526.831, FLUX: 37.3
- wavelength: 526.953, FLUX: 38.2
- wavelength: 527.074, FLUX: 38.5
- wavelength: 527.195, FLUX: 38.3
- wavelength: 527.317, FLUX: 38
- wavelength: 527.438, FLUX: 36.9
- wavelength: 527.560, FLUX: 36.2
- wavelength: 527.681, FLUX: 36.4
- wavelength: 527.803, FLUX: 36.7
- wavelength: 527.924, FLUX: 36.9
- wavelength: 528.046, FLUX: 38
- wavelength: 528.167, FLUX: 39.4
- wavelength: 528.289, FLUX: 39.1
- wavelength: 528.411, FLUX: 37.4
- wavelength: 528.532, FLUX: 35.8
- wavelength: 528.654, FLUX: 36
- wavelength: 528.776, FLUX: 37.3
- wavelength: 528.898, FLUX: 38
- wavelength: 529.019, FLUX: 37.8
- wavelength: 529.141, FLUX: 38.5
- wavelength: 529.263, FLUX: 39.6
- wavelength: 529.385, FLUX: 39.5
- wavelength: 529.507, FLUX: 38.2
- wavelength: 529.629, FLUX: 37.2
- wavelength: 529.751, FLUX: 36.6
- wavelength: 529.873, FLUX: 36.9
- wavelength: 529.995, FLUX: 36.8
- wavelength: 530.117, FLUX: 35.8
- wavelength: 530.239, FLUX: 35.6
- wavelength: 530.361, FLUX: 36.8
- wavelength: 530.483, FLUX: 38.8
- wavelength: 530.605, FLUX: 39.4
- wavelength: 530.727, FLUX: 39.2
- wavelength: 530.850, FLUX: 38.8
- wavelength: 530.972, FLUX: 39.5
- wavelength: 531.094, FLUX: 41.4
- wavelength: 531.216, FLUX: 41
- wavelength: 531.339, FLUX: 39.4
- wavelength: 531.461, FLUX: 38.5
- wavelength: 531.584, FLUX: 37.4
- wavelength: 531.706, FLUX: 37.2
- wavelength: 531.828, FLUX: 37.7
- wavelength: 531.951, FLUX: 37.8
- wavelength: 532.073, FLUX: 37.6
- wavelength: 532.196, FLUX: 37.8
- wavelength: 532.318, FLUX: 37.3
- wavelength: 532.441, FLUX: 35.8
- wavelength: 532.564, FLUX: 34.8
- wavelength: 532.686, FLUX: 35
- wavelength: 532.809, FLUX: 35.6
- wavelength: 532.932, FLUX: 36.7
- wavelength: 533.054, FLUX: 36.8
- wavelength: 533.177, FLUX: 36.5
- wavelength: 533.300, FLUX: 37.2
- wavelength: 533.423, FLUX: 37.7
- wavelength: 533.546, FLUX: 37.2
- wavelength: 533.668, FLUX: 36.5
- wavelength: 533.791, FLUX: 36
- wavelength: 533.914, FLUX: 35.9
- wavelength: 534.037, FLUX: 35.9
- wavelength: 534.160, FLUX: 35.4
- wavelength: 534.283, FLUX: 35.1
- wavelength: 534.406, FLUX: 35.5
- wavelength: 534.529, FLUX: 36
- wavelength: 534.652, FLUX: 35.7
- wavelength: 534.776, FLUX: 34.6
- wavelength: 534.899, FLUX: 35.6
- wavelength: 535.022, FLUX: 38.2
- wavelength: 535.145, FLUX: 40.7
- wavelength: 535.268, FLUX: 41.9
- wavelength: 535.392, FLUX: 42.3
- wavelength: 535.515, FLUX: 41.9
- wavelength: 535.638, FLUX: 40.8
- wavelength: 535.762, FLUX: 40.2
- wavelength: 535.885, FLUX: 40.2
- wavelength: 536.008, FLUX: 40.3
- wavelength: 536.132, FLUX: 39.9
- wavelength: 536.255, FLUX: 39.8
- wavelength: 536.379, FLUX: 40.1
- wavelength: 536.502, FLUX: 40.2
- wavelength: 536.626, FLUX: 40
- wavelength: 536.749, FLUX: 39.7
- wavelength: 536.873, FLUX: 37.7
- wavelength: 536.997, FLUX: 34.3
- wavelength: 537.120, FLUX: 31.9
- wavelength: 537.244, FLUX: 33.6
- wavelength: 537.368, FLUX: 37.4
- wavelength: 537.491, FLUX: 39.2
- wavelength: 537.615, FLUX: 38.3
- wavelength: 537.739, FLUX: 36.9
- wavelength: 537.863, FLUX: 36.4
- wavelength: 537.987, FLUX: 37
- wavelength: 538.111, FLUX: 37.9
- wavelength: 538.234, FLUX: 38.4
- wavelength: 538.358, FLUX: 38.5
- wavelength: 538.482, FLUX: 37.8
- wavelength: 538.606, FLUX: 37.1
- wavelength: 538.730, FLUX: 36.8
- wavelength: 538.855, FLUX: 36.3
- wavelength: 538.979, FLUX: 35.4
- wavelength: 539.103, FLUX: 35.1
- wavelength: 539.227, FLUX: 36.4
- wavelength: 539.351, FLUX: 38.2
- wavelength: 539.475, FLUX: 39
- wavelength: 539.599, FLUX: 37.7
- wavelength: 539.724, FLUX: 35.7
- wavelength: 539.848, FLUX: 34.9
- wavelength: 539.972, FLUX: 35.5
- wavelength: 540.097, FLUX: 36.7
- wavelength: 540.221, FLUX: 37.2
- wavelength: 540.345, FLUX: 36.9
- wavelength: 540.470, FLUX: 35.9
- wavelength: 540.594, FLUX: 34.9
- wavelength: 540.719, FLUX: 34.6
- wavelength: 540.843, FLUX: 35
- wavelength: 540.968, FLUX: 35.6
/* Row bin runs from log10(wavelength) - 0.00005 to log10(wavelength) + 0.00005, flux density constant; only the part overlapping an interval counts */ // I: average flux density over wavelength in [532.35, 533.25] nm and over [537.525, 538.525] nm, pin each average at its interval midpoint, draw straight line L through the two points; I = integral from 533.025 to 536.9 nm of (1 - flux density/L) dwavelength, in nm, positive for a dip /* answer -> -0.16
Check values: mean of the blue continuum 35.9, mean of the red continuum 37.7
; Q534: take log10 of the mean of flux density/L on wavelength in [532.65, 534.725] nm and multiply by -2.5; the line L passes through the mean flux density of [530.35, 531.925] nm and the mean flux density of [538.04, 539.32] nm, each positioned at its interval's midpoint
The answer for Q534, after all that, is 0.06 mag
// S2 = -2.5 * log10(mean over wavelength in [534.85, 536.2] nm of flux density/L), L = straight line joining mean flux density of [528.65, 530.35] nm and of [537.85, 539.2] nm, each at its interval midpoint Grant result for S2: -0.09 mag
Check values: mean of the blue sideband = 37.4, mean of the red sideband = 37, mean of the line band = 40.2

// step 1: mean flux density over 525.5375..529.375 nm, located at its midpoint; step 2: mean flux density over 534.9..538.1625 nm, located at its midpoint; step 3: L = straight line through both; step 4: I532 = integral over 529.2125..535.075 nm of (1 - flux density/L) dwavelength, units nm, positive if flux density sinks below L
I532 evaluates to 0.15 nm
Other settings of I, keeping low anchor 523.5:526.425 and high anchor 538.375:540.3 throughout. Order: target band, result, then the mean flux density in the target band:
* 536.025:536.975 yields -0.06 nm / 39.4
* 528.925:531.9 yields -0.05 nm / 38.2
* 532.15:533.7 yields 0.03 nm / 36.5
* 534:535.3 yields 0.02 nm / 36.7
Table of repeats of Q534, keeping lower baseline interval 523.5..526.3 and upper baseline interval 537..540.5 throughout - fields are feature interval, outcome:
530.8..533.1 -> -0.009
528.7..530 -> -0.006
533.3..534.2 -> 0.022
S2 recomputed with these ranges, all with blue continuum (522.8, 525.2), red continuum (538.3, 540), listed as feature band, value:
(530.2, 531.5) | -0.048 mag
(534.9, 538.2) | -0.050 mag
